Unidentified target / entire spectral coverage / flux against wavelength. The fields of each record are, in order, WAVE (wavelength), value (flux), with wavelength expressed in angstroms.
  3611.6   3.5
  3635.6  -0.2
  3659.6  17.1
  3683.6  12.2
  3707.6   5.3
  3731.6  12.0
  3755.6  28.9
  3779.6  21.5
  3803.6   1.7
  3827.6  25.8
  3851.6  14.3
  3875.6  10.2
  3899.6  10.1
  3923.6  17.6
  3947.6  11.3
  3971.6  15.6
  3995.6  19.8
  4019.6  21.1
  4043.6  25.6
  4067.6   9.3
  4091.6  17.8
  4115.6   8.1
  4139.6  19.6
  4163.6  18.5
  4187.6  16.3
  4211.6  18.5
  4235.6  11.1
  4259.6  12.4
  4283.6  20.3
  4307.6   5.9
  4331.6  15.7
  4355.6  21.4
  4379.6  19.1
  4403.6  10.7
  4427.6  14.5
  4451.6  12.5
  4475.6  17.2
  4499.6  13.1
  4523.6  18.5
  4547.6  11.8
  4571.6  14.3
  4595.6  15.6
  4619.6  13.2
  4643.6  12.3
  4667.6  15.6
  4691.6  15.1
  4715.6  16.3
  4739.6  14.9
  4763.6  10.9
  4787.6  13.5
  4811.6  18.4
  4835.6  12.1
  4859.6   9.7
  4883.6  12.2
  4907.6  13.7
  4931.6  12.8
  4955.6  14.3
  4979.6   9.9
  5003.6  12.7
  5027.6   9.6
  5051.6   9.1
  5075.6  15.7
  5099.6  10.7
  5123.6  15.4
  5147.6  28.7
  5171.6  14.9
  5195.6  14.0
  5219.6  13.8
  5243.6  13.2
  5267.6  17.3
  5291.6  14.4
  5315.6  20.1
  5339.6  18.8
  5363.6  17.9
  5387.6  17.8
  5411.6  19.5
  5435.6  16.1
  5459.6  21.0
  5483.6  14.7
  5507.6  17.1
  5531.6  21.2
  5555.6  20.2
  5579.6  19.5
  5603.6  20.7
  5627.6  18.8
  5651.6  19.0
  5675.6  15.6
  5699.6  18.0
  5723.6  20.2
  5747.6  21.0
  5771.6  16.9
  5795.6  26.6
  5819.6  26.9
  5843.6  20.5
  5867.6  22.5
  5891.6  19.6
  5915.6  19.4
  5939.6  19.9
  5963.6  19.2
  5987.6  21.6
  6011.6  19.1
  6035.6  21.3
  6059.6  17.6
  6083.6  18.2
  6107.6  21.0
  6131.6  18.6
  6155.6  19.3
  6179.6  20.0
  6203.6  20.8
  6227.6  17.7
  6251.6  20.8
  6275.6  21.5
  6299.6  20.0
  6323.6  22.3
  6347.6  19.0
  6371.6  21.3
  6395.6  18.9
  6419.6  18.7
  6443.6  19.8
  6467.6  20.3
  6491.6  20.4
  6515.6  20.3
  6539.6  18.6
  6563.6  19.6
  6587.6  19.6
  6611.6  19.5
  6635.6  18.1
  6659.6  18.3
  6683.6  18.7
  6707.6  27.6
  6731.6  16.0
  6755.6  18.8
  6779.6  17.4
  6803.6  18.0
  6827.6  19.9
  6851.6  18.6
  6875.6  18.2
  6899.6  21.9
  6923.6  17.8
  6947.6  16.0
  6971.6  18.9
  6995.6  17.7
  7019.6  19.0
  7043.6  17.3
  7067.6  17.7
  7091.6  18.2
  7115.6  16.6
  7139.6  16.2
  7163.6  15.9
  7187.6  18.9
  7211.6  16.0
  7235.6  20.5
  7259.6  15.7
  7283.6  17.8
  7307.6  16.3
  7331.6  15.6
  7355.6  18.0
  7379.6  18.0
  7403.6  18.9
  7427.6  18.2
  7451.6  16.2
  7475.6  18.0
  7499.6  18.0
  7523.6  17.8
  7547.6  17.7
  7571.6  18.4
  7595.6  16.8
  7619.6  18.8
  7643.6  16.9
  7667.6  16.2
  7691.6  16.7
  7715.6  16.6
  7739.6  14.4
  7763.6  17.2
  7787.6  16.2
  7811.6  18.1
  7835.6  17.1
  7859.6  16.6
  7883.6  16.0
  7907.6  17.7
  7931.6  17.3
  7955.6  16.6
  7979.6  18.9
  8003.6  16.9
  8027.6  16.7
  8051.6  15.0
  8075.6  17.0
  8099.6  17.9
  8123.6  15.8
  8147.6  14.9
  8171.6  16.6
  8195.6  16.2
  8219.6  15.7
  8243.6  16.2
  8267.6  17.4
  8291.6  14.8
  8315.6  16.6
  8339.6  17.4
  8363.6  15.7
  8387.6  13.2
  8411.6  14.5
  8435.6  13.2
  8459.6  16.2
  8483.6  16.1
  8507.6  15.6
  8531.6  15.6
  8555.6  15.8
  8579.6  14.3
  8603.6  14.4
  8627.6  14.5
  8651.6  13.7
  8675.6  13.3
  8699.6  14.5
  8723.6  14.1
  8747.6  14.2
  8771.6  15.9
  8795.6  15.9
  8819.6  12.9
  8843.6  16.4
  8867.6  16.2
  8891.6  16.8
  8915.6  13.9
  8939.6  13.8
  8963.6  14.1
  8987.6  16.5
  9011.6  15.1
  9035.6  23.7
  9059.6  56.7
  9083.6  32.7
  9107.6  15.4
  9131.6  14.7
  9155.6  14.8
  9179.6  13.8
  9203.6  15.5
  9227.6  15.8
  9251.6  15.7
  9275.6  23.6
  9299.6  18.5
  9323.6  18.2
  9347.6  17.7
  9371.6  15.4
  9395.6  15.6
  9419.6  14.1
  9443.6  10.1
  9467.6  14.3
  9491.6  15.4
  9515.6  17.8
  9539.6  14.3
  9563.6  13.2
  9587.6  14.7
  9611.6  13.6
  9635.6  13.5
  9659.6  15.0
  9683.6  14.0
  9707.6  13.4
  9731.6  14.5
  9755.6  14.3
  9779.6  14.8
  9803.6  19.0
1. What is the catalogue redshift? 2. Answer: 0.38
